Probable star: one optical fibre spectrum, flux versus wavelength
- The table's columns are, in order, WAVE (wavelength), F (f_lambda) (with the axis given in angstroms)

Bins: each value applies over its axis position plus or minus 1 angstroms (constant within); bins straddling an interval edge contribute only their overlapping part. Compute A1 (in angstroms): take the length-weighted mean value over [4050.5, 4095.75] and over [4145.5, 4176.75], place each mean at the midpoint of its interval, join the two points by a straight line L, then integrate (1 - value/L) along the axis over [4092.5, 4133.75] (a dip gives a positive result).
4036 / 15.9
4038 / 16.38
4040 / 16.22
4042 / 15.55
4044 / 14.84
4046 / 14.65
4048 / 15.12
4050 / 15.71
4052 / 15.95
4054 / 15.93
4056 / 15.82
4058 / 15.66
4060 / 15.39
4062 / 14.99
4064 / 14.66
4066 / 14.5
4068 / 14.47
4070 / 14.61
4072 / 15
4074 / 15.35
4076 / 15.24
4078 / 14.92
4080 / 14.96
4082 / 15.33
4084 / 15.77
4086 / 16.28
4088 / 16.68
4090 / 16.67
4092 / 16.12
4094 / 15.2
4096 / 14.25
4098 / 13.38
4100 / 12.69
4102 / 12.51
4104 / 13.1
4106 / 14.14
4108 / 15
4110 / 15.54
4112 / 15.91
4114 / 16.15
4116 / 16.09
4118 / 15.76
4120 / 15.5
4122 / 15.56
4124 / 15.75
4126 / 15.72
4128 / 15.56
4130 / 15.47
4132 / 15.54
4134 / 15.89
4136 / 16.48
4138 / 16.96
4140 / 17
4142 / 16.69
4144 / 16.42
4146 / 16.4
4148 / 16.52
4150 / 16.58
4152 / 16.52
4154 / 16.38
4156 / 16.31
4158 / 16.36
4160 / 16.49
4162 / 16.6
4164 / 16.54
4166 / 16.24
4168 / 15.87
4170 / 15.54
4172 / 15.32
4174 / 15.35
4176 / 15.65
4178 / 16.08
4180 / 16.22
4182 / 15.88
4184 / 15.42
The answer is 2.06 angstroms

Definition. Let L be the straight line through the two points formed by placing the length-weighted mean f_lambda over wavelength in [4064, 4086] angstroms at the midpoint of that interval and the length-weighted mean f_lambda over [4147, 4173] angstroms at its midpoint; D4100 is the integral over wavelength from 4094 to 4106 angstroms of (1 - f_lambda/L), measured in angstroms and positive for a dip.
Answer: 1.5 angstroms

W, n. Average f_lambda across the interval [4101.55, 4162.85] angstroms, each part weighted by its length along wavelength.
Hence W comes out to 15.9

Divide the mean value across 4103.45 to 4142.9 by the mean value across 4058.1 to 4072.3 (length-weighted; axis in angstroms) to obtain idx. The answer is 1.1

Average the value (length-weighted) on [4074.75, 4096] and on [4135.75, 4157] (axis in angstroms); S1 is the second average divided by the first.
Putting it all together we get 1.06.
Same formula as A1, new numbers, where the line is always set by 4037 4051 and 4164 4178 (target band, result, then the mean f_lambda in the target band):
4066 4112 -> 2.1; 14.9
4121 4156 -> -1.2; 16.2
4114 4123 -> -0.1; 15.8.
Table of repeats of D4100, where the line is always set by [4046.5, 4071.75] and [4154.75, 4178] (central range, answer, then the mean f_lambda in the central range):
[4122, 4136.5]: 0.01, 15.7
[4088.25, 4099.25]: 0.21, 15.2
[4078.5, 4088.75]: -0.22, 15.7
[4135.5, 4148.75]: -0.67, 16.6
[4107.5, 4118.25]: -0.10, 15.8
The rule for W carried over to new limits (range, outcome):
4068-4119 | 15.1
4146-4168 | 16.4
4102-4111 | 14.2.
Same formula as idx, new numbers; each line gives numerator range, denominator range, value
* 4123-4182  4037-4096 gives 1.05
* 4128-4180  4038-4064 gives 1.05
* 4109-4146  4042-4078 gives 1.06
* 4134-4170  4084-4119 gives 1.09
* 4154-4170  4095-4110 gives 1.19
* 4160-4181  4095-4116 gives 1.11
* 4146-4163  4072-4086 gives 1.08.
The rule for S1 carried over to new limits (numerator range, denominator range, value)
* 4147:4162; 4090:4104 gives 1.16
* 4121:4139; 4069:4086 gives 1.04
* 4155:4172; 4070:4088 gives 1.05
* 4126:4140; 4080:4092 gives 1.00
